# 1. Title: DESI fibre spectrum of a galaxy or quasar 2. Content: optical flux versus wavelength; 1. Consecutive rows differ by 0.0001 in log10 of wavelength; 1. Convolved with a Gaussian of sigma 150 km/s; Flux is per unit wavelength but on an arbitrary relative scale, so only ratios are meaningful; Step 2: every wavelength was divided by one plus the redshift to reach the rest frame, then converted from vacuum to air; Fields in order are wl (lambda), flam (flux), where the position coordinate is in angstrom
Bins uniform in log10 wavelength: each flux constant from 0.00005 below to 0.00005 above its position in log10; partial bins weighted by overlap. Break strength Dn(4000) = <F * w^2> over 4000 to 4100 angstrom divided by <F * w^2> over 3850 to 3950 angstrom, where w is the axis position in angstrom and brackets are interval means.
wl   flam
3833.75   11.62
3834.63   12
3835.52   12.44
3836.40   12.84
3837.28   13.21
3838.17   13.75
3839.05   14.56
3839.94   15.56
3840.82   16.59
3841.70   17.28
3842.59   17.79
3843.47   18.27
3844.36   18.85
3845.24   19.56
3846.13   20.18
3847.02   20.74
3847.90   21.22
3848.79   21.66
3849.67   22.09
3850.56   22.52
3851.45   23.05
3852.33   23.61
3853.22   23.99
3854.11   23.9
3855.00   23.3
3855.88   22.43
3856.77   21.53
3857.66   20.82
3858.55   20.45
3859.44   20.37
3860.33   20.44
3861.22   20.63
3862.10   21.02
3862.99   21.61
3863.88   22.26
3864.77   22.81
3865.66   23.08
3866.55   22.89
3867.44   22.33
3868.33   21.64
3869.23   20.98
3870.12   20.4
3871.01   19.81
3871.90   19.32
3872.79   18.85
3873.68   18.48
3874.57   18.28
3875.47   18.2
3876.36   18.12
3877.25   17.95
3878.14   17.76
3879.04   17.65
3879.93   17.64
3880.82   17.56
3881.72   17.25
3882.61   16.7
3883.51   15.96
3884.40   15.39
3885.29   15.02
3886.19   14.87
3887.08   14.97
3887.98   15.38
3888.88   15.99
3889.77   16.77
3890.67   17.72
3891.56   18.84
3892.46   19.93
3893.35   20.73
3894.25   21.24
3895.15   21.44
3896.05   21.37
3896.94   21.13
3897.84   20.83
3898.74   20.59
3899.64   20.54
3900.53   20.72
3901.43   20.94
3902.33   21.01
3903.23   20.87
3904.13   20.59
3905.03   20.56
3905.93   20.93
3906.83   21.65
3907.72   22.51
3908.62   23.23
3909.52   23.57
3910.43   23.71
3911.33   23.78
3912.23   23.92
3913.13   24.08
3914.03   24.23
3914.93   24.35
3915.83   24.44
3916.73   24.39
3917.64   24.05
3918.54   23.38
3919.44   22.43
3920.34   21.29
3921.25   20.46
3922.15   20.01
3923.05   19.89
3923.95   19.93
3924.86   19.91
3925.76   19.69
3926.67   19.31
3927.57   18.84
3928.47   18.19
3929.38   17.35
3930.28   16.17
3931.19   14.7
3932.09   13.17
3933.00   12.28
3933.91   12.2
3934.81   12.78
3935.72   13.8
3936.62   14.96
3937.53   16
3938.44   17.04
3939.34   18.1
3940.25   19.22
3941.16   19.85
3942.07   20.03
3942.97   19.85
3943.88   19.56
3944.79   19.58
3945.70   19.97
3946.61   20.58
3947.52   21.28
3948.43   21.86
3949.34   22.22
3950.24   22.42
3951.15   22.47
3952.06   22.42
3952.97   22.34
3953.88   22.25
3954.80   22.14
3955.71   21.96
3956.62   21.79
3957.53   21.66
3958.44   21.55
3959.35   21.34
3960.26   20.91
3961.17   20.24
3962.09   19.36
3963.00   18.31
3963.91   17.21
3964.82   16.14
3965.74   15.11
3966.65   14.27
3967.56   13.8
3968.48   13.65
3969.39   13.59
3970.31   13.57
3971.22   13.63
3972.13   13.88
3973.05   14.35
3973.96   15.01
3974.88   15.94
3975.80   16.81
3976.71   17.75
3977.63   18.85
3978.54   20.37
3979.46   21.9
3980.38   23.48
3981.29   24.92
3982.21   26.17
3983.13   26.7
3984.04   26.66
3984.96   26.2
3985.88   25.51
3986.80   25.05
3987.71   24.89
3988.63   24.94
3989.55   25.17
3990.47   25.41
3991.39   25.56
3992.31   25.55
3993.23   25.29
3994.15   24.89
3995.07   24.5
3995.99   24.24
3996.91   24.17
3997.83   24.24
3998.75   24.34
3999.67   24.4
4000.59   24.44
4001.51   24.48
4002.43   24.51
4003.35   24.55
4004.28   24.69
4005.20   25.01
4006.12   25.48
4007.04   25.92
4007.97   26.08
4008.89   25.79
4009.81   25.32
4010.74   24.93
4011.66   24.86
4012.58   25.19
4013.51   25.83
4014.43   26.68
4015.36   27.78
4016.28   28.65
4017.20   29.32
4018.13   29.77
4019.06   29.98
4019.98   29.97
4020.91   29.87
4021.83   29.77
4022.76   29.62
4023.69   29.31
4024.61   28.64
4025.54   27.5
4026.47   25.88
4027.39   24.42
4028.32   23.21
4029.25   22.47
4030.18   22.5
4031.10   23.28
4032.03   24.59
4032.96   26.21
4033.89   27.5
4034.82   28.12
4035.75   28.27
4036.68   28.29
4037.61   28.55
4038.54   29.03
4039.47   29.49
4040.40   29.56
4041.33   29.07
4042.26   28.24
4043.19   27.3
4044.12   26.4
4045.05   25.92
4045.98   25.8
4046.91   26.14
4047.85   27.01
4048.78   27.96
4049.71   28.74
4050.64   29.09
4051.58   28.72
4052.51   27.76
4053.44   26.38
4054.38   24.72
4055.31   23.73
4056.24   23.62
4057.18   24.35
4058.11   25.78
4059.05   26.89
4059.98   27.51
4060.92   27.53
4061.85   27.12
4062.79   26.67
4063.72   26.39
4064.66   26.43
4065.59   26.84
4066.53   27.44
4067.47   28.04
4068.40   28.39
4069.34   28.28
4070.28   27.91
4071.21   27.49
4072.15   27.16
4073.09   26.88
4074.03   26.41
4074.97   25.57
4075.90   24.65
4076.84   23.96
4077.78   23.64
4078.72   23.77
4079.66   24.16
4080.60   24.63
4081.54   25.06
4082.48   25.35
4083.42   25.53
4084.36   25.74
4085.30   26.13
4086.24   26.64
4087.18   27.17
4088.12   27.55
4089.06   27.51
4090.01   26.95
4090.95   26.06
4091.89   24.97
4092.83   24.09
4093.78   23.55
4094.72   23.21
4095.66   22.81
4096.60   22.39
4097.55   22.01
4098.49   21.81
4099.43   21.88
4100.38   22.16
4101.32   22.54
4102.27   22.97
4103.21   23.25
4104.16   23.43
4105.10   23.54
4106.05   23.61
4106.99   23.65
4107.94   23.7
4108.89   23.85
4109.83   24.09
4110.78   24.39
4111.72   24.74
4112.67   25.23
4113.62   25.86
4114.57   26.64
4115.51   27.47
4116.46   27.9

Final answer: 1.42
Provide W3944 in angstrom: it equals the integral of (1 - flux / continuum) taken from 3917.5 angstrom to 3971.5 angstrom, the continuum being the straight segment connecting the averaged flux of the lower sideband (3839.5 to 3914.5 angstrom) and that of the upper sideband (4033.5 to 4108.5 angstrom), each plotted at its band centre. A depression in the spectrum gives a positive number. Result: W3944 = 8.5 angstrom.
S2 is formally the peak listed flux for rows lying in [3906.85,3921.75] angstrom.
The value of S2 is 24.44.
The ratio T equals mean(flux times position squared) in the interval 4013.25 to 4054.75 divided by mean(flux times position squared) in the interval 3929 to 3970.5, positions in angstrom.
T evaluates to 1.6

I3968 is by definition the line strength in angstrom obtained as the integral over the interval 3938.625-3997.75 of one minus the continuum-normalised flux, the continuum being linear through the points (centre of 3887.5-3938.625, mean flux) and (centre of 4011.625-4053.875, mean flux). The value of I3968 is 6.5 angstrom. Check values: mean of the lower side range 19.8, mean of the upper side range 27.4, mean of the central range 20.8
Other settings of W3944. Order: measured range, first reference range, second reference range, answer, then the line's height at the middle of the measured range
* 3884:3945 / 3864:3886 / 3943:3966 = 0.73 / 19.8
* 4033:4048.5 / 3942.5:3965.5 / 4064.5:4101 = -2.54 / 23.9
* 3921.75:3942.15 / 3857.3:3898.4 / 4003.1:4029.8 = 4.69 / 22.1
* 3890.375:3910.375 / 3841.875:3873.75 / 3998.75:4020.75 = 1.40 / 22.6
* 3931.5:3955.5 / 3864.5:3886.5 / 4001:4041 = 4.00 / 22.5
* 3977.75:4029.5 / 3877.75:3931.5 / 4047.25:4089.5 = -4.09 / 23.9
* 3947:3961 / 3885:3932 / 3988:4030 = 0.66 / 22.9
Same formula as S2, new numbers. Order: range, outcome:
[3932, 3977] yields 22.47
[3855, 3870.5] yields 23.3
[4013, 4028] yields 29.98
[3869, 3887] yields 20.98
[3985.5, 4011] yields 26.08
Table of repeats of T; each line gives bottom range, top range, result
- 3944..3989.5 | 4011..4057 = 1.39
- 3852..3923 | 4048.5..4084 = 1.40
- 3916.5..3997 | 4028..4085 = 1.39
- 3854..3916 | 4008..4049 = 1.44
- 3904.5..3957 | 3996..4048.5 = 1.38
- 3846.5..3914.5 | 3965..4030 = 1.23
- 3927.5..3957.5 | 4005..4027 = 1.52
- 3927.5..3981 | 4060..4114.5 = 1.48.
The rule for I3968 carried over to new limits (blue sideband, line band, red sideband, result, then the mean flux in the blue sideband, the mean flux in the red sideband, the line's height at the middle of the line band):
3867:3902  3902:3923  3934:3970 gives -4.2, 18.7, 18.9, 18.8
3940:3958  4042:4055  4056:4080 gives -0.8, 21.2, 26.3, 25.5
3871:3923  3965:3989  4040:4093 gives 3.8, 20.1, 26.5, 23.1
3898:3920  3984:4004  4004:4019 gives 0.7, 22.5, 26.4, 25.8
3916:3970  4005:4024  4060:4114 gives -4.6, 19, 25.1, 22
